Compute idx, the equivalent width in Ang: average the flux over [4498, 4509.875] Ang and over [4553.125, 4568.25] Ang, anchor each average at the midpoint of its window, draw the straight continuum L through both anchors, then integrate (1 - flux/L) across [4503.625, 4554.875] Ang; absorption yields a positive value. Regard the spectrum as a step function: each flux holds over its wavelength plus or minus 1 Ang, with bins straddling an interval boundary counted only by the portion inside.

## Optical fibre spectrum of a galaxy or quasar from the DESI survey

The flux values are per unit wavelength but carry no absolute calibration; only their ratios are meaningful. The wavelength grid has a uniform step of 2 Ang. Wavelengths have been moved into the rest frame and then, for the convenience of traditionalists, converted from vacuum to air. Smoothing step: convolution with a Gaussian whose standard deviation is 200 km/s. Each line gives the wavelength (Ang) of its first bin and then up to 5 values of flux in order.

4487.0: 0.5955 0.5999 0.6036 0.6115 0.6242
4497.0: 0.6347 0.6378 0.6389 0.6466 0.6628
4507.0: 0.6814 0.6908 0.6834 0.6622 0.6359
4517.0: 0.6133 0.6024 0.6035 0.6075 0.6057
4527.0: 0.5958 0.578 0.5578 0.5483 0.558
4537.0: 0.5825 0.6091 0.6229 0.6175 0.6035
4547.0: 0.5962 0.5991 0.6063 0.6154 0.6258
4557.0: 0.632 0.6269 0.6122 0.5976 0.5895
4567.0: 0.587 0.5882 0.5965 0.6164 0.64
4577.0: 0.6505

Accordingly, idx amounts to 1.9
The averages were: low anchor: 0.659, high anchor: 0.61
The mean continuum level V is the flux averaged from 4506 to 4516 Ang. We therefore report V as 0.671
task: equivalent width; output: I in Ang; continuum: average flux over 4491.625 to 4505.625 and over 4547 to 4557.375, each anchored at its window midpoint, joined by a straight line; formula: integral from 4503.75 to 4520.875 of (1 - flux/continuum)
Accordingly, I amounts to -0.6 Ang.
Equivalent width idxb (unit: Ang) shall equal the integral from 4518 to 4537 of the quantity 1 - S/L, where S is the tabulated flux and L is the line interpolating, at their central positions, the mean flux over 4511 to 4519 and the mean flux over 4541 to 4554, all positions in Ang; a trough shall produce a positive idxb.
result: 1.30 Ang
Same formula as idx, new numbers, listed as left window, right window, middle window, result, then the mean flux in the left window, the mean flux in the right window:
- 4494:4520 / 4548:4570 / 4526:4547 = 1.2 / 0.647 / 0.607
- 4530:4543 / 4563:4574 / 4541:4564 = -0.9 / 0.583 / 0.596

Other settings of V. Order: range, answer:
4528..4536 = 0.561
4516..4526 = 0.606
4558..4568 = 0.603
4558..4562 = 0.62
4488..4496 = 0.61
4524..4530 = 0.593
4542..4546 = 0.611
